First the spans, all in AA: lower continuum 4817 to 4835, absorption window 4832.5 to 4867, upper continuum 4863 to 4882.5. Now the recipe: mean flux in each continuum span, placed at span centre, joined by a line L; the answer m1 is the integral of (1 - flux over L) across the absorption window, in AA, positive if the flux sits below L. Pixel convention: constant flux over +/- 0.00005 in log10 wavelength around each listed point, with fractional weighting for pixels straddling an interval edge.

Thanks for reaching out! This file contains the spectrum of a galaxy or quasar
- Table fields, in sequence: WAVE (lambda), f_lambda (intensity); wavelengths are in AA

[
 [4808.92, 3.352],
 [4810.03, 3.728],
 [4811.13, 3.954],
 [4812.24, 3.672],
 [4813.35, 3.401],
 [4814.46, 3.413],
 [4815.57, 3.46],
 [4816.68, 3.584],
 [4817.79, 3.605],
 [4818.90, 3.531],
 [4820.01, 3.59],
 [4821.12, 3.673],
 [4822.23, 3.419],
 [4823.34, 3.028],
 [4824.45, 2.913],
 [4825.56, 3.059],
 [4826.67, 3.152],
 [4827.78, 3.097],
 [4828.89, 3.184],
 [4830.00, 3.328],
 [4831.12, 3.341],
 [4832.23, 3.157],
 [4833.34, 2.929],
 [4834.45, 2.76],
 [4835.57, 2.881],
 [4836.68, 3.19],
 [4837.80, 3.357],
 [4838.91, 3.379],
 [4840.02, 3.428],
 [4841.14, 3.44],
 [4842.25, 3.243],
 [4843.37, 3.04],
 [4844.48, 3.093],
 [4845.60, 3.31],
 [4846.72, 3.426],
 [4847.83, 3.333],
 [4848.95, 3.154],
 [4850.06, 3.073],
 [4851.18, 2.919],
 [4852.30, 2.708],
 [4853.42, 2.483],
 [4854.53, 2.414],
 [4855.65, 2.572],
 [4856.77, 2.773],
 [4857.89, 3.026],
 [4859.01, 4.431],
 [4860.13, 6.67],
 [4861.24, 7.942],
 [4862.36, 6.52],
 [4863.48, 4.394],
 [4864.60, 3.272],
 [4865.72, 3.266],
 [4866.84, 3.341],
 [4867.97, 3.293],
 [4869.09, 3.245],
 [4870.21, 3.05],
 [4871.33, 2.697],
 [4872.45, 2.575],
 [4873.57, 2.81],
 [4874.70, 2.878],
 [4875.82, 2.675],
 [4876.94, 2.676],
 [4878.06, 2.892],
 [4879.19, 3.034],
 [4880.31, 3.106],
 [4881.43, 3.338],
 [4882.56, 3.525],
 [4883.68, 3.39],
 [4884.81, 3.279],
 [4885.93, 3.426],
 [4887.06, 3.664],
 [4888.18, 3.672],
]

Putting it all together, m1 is -4.1 AA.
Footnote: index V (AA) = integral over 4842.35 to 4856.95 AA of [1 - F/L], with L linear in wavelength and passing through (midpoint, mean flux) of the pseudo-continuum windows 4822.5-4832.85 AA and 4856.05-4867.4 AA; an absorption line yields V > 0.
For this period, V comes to 3.9 AA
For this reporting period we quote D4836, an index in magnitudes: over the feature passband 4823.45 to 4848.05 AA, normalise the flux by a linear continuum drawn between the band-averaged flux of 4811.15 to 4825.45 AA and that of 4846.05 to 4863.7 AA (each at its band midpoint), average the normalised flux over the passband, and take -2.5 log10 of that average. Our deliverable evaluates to 0.15 mag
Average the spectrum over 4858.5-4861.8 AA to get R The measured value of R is 6.39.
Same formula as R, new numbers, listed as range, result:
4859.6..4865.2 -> 5.75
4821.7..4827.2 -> 3.11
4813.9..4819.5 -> 3.52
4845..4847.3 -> 3.36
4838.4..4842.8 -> 3.38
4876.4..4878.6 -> 2.79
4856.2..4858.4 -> 2.89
